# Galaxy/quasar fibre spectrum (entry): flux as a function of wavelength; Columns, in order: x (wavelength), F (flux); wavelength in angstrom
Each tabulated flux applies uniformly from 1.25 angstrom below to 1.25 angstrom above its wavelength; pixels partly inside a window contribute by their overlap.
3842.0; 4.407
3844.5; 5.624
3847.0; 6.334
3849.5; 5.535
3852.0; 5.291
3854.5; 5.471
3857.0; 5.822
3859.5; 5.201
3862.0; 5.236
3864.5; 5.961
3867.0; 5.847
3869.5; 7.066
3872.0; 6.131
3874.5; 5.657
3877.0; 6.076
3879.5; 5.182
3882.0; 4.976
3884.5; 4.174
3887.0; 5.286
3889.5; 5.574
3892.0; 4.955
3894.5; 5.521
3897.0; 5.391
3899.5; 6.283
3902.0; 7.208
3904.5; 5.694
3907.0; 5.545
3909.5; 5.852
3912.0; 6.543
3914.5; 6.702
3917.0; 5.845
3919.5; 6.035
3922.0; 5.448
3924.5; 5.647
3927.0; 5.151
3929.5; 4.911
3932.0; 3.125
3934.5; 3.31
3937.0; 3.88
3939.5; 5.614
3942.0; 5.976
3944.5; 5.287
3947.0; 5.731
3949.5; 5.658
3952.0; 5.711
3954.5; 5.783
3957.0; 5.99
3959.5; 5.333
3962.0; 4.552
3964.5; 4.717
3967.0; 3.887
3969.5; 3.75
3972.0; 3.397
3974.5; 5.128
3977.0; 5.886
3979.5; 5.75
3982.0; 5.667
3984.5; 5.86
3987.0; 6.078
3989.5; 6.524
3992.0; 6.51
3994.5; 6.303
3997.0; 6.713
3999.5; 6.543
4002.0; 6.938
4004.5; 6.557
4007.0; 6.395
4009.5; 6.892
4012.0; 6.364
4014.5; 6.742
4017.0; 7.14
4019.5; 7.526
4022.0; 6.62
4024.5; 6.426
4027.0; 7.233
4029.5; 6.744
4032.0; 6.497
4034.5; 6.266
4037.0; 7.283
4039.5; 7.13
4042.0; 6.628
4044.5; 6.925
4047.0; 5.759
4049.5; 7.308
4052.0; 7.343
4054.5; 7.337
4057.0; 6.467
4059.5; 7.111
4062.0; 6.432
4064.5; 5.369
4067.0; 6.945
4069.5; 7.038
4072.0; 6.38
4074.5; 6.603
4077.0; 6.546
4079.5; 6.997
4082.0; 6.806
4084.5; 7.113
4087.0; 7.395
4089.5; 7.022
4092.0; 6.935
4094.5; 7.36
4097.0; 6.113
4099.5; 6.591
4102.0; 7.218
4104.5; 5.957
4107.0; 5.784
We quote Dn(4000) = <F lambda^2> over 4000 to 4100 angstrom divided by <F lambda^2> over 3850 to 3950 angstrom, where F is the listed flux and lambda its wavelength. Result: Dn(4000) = 1.3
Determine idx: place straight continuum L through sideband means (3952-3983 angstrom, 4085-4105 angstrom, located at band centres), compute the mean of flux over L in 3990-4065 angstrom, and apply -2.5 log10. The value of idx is -0.148 mag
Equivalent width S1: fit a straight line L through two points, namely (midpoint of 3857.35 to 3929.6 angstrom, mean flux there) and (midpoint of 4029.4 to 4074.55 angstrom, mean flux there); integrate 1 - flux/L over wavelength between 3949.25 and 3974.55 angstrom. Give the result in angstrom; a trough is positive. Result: 5.26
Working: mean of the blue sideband 5.71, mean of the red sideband 6.72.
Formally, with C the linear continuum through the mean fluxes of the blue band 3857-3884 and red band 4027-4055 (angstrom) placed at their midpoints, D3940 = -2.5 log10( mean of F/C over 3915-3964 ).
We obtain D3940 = 0.18 mag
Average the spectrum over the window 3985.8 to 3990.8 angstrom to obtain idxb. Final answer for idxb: 6.31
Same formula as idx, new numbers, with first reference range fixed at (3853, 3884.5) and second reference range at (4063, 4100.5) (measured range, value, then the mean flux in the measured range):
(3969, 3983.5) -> 0.234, 5.01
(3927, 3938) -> 0.448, 3.96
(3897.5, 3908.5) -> -0.053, 6.12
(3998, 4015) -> -0.045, 6.63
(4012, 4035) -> -0.057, 6.79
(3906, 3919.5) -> -0.040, 6.1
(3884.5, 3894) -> 0.122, 5.15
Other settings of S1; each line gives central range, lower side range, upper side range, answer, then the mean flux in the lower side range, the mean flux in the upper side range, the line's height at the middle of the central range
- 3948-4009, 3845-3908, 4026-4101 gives 5.98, 5.66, 6.79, 6.27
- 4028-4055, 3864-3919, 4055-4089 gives -1.05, 5.8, 6.73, 6.57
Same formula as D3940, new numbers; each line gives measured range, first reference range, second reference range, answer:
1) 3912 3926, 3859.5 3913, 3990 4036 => 0.00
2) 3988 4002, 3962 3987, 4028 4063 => -0.19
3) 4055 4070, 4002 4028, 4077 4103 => 0.05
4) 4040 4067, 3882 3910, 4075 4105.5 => -0.02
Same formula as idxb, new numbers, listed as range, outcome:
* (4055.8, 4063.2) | 6.67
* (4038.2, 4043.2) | 6.89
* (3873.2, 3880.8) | 5.64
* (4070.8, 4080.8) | 6.63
